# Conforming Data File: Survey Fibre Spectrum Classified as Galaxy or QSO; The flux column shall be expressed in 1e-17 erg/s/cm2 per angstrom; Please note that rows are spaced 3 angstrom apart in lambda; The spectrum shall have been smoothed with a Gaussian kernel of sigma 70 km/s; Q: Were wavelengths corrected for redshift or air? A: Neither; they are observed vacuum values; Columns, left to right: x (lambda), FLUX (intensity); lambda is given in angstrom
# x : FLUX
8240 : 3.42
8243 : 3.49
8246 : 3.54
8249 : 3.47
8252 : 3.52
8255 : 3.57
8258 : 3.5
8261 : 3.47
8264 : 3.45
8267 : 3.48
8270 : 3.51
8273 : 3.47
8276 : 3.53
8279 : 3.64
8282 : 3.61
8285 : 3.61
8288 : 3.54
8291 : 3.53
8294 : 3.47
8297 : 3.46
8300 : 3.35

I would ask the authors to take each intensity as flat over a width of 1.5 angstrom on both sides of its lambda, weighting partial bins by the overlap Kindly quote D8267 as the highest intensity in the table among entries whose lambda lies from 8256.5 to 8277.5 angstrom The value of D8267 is 3.53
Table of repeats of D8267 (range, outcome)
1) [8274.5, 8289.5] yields 3.64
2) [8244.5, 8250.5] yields 3.54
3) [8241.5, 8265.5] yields 3.57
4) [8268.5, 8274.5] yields 3.51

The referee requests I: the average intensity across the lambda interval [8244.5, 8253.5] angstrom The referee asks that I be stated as 3.51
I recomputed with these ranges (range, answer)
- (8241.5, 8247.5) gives 3.52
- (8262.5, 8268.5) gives 3.46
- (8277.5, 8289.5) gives 3.6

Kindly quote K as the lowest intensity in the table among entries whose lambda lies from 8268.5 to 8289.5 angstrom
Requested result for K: 3.47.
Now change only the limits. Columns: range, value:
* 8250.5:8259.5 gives 3.5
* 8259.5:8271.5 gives 3.45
